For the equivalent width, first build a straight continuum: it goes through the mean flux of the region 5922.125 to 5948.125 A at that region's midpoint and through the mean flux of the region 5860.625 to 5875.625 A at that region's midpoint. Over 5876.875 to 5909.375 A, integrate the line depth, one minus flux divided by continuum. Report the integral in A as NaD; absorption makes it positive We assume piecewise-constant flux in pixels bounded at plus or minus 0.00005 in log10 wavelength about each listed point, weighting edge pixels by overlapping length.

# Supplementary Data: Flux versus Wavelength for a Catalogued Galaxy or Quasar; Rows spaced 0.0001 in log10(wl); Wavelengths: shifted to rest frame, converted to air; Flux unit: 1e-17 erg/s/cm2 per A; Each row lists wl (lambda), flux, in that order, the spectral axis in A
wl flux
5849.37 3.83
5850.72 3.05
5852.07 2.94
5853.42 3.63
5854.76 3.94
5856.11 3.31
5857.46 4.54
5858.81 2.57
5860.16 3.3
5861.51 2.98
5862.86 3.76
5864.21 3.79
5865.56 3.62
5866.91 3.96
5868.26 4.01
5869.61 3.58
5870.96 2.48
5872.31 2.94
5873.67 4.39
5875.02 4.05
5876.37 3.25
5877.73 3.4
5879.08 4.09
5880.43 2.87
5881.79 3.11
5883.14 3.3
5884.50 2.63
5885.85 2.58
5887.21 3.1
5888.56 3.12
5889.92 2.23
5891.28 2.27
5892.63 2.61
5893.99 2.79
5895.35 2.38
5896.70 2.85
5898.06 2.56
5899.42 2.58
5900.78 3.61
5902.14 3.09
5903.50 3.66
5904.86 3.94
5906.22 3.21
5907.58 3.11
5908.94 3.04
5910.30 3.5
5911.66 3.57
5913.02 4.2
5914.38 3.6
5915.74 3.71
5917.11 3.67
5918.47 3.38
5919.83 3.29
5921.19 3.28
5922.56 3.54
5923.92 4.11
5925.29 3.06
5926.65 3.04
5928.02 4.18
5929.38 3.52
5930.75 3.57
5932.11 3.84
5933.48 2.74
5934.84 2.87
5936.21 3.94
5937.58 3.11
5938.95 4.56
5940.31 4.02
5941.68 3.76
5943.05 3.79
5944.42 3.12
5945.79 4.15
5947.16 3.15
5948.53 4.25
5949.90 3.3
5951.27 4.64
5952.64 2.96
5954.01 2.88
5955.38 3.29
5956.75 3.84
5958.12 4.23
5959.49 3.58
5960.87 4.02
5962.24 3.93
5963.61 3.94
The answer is 5.3 A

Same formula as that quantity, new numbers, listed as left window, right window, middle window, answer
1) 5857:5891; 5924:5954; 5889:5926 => 2.7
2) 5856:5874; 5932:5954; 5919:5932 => 0.2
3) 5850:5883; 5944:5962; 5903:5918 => 0.0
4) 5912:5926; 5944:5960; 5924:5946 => 0.1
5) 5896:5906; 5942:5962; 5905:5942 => -1.6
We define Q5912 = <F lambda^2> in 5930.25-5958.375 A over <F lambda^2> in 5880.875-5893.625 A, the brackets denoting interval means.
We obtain 1.33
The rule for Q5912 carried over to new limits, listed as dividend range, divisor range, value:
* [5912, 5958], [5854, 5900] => 1.14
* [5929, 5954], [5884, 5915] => 1.20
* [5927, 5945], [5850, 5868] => 1.06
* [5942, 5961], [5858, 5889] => 1.12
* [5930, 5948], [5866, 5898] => 1.17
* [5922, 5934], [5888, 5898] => 1.37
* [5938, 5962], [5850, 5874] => 1.11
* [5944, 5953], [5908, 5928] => 1.06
